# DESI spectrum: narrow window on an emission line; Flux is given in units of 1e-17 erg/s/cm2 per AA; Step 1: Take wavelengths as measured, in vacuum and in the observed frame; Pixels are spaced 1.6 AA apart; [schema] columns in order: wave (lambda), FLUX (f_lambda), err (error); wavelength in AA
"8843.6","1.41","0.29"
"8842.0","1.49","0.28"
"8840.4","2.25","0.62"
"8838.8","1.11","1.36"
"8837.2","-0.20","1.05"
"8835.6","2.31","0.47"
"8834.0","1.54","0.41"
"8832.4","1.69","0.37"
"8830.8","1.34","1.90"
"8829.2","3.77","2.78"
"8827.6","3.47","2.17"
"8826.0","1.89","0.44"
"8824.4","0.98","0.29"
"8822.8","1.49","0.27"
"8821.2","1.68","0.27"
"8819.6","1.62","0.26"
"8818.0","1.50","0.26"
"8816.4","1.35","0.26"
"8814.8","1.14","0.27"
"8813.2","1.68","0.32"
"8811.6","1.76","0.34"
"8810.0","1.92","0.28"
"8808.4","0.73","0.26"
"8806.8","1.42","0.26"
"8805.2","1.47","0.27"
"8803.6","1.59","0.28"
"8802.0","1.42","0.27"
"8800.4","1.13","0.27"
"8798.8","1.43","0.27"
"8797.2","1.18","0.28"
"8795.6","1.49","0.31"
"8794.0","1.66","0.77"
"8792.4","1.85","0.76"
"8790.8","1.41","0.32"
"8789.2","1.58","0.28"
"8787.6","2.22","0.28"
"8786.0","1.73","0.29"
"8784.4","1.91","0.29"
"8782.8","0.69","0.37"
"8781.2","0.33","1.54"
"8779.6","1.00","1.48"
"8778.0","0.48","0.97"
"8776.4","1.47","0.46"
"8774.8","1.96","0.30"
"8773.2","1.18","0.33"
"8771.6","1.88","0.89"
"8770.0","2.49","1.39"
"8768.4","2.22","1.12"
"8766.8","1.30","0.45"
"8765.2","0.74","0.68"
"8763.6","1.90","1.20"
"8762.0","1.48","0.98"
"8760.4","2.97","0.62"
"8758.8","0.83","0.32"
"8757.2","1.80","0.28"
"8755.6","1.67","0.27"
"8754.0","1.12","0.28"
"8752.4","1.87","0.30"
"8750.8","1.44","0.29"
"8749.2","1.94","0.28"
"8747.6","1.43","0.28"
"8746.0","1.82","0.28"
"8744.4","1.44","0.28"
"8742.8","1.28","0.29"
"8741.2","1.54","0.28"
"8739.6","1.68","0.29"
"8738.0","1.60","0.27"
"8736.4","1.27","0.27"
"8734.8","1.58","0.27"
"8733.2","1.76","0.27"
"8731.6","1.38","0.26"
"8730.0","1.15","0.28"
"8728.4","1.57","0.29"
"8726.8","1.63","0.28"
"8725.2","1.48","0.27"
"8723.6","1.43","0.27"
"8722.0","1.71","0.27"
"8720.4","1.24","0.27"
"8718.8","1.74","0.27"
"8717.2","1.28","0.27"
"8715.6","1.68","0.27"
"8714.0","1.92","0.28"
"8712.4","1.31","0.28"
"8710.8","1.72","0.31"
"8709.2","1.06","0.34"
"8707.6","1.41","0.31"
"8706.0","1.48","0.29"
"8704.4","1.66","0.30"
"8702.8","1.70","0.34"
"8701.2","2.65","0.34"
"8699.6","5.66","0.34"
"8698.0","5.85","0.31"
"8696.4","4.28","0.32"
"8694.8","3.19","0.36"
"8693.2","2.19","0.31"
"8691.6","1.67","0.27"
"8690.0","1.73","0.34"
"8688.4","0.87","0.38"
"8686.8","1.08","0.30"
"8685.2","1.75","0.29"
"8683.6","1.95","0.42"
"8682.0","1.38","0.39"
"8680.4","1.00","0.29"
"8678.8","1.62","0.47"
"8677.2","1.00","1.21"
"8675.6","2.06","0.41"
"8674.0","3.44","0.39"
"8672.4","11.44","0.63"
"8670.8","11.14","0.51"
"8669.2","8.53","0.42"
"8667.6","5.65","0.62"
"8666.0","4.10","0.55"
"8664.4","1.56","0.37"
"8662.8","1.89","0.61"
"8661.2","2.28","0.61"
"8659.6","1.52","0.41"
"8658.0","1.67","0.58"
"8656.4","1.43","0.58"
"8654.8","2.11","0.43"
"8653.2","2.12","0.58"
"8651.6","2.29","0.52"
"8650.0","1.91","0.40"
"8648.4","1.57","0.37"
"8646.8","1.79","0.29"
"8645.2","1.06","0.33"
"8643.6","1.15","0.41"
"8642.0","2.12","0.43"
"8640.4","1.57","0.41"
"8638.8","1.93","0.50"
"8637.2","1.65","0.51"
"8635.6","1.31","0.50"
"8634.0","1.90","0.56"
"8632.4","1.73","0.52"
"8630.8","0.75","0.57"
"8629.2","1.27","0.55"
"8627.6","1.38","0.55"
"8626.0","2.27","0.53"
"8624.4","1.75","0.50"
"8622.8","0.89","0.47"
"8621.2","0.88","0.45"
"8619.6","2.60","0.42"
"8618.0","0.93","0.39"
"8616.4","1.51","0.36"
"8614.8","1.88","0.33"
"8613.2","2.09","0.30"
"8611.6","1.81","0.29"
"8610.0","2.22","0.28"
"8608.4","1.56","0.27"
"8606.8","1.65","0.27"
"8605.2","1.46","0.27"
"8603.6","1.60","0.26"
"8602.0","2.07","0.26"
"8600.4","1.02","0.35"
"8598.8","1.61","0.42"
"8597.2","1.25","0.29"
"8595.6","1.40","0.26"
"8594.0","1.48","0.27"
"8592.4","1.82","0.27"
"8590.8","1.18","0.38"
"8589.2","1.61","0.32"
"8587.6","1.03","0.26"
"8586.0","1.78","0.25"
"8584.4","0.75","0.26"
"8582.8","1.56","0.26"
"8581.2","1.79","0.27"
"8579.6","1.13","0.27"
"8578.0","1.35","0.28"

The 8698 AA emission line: [N II] 6583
